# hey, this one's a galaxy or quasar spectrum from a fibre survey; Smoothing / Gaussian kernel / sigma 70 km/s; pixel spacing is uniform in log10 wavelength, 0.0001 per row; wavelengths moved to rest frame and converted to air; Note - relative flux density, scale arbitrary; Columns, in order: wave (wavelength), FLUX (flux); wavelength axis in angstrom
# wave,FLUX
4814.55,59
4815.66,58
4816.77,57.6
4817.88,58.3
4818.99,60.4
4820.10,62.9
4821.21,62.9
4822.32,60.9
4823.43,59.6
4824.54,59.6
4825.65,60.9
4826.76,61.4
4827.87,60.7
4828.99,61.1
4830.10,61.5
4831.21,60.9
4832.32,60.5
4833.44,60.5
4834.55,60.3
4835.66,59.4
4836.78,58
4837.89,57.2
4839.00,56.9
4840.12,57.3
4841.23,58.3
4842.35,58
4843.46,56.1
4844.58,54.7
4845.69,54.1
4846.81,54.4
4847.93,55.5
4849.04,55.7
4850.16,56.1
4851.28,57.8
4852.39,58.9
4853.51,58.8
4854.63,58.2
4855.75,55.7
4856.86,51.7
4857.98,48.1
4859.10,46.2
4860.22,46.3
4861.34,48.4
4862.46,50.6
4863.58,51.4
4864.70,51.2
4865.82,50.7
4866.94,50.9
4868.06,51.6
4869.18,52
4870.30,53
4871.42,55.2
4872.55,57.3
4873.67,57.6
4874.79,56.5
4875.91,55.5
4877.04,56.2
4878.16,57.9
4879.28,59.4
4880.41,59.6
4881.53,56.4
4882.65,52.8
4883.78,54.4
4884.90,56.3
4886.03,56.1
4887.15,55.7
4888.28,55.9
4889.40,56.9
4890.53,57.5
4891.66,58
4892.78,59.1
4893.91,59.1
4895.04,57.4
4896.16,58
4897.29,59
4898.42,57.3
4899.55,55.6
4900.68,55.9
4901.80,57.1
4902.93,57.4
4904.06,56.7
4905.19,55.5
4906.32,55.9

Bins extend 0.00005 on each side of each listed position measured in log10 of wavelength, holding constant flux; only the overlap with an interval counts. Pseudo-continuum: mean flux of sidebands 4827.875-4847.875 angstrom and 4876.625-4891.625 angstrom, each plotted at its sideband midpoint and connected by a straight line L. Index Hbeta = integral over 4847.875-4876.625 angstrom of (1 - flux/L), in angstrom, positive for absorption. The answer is 1.9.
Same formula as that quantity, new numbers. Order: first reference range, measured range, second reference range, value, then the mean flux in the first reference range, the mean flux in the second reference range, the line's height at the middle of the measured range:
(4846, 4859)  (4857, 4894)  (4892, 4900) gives 1.57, 55.2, 58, 56.6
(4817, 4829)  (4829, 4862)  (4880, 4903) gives 1.86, 60.7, 56.9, 59.4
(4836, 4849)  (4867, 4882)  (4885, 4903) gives 0.28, 56.4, 57.2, 56.9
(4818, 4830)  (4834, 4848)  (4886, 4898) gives 0.73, 60.9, 57.6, 60.1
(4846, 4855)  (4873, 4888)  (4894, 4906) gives 0.12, 56.8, 57.1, 56.9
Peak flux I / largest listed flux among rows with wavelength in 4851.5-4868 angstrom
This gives 58.9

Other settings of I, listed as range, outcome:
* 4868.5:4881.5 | 59.6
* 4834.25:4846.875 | 60.3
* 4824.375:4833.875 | 61.5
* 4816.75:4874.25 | 62.9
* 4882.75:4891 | 57.5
